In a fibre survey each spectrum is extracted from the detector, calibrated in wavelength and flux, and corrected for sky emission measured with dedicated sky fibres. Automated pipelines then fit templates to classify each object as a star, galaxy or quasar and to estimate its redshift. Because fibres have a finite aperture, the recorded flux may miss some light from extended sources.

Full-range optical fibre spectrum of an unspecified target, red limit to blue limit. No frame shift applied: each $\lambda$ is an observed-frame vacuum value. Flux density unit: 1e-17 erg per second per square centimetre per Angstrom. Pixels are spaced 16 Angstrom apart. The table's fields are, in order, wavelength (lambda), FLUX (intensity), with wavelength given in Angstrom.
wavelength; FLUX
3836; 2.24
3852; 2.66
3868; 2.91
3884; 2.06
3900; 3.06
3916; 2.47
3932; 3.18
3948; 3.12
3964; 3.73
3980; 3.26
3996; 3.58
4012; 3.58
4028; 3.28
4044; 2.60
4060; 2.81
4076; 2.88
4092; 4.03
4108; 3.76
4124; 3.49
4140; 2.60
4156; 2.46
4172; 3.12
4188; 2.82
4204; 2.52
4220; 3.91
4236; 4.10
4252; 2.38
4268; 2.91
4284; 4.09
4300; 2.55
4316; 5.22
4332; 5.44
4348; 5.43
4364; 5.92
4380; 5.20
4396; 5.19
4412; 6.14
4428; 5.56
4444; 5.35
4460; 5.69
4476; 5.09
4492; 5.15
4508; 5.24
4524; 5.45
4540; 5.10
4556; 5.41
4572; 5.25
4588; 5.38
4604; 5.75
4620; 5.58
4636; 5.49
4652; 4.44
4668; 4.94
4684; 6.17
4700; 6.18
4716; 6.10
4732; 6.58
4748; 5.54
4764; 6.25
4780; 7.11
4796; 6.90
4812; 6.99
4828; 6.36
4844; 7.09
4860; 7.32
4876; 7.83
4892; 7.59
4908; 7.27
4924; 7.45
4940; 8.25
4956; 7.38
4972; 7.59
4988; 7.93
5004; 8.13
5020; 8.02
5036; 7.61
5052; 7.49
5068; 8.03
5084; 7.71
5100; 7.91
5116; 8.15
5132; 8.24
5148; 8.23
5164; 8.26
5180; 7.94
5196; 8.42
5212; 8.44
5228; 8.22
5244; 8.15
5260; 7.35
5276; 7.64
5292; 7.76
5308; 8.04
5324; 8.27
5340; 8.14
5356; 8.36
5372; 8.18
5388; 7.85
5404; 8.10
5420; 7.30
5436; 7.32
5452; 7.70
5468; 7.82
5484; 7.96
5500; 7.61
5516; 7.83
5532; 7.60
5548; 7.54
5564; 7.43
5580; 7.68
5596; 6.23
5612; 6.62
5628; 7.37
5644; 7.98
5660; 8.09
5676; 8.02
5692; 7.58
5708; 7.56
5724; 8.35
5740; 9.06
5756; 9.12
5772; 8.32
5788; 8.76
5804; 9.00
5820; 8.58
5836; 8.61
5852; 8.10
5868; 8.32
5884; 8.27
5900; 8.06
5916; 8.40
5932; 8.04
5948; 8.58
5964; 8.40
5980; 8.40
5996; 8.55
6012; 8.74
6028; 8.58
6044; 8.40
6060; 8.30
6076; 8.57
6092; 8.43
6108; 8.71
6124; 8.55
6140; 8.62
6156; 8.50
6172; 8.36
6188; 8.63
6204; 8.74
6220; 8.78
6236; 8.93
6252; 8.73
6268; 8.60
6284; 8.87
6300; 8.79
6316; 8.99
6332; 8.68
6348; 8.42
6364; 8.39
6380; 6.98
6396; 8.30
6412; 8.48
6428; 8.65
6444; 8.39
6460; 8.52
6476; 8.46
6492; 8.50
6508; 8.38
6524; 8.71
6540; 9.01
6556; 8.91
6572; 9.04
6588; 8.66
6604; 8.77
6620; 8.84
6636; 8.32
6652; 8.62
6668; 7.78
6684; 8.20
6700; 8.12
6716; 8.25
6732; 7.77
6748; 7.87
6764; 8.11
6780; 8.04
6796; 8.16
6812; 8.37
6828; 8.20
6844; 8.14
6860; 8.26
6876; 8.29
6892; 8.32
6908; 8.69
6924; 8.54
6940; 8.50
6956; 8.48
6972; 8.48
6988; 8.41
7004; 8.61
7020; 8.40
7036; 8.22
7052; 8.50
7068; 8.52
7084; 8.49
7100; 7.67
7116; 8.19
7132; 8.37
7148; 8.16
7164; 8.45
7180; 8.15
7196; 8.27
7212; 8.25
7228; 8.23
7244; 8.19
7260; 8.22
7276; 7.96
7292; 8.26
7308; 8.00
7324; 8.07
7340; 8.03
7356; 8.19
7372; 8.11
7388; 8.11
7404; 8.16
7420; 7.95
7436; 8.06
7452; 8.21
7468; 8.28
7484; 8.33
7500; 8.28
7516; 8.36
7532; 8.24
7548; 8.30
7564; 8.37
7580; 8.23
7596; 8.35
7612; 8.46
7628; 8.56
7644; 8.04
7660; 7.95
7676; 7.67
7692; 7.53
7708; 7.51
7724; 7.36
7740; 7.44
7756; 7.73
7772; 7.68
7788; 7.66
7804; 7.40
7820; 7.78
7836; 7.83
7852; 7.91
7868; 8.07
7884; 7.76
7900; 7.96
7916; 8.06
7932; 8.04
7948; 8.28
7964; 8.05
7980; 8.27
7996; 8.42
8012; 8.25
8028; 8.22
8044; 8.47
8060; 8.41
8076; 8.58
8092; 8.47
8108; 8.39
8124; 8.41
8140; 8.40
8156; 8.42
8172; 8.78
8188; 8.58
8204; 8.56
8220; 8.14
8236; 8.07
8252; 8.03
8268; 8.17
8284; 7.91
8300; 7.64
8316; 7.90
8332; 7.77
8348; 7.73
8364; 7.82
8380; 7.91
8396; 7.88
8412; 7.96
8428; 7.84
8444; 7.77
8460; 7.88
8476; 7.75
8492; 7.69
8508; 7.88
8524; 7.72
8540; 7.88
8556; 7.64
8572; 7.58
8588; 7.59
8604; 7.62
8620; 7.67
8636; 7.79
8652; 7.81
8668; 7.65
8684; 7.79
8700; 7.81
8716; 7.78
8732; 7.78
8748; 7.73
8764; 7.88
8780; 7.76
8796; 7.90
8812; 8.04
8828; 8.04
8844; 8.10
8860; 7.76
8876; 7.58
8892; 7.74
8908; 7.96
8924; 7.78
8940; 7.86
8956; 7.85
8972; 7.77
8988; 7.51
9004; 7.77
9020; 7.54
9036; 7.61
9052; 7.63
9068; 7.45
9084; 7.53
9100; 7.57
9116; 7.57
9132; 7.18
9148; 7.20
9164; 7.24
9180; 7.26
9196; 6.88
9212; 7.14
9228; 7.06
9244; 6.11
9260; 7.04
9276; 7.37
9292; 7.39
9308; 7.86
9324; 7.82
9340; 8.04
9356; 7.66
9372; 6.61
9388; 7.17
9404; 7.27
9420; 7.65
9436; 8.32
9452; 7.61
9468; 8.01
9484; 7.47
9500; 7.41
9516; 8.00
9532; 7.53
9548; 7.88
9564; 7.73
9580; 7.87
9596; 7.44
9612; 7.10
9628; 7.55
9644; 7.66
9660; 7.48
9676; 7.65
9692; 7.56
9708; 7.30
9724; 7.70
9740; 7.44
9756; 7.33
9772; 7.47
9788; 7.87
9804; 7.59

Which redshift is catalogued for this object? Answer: 0.082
